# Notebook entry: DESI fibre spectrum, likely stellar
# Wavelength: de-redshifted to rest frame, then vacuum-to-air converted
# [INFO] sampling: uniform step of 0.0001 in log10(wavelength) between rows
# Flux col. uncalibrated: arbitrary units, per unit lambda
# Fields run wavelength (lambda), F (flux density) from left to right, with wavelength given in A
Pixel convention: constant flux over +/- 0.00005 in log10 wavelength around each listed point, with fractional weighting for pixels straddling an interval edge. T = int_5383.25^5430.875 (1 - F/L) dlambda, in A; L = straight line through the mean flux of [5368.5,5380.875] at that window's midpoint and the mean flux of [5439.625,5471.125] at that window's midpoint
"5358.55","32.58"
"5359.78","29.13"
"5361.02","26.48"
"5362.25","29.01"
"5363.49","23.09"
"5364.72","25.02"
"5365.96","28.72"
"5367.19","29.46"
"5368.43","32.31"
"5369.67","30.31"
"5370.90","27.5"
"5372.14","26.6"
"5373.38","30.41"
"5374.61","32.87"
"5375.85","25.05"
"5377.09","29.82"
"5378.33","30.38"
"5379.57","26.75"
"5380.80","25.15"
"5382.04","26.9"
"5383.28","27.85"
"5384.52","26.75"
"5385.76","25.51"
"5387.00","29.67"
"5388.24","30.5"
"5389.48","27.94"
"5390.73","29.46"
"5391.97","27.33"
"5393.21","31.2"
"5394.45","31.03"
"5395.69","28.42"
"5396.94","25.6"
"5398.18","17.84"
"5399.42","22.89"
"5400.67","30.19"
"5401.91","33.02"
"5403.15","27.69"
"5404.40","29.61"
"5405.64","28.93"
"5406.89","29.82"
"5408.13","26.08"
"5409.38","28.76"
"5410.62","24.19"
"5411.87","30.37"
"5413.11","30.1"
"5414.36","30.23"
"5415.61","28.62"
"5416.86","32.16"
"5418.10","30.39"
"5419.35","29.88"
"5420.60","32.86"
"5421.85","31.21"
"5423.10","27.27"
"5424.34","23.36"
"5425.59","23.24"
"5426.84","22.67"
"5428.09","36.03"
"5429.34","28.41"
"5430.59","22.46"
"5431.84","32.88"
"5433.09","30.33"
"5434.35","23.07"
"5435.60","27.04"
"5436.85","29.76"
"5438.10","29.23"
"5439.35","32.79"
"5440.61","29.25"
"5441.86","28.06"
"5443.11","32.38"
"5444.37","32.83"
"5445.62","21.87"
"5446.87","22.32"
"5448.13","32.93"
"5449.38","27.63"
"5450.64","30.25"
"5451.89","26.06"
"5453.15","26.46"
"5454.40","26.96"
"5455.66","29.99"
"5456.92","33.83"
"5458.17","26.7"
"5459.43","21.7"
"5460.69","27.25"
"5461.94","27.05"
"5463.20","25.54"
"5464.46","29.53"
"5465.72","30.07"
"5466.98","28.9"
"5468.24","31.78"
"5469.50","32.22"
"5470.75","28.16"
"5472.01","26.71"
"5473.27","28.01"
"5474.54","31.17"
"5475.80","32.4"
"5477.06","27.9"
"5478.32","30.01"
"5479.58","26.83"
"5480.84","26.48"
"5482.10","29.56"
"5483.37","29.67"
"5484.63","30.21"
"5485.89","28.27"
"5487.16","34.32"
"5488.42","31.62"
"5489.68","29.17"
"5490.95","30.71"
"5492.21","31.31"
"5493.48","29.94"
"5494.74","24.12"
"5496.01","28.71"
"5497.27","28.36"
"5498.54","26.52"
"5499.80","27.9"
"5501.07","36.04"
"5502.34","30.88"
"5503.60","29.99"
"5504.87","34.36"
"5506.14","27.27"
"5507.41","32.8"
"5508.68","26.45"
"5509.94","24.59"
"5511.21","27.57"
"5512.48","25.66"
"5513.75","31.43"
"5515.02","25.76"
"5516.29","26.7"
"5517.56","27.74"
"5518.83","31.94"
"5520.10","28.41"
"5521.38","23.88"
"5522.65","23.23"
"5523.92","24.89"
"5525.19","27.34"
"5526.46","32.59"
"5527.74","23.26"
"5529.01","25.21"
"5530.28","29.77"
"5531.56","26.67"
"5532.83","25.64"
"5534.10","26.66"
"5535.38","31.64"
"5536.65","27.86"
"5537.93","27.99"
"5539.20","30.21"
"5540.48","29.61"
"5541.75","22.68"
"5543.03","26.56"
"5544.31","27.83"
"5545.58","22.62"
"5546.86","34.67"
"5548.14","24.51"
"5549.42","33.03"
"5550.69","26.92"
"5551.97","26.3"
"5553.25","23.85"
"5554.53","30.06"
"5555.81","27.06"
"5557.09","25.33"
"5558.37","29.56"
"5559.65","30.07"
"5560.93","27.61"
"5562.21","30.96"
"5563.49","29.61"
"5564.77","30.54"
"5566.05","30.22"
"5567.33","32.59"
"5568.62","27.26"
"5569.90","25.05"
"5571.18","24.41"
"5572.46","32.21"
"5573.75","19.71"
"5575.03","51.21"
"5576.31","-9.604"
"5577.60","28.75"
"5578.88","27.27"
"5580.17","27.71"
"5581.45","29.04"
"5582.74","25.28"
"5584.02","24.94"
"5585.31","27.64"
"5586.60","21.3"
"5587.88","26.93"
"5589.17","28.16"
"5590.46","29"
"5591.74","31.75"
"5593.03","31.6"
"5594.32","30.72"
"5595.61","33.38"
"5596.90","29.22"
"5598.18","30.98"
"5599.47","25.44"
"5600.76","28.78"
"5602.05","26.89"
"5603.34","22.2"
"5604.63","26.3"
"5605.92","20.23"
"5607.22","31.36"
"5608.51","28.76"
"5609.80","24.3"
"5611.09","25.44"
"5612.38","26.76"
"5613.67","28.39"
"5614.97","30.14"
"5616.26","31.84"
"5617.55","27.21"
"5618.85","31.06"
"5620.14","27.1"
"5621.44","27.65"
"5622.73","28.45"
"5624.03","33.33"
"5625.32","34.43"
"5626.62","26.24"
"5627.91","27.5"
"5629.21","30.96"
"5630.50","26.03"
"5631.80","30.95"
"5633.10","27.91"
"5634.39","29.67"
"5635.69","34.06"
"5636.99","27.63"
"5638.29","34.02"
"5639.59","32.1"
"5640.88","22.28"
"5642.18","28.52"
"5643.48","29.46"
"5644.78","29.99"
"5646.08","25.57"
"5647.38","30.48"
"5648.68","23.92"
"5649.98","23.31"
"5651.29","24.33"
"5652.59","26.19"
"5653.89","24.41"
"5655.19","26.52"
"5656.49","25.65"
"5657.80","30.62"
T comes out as 0.7 A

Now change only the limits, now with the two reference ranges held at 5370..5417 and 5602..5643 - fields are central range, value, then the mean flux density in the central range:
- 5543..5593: 1.68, 27.4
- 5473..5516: -1.46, 29.3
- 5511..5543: 1.13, 27.4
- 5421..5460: 0.27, 28.1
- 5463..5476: -0.57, 29.5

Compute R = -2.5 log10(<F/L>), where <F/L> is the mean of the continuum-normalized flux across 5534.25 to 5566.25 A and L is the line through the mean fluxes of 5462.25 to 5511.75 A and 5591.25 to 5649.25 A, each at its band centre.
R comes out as 0.03 mag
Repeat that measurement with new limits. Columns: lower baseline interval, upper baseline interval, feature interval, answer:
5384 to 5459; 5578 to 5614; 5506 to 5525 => 0.03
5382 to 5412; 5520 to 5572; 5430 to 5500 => -0.04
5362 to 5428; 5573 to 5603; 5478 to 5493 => -0.08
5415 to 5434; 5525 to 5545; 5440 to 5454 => 0.01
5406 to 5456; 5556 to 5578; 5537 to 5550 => -0.01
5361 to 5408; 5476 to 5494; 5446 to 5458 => 0.04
